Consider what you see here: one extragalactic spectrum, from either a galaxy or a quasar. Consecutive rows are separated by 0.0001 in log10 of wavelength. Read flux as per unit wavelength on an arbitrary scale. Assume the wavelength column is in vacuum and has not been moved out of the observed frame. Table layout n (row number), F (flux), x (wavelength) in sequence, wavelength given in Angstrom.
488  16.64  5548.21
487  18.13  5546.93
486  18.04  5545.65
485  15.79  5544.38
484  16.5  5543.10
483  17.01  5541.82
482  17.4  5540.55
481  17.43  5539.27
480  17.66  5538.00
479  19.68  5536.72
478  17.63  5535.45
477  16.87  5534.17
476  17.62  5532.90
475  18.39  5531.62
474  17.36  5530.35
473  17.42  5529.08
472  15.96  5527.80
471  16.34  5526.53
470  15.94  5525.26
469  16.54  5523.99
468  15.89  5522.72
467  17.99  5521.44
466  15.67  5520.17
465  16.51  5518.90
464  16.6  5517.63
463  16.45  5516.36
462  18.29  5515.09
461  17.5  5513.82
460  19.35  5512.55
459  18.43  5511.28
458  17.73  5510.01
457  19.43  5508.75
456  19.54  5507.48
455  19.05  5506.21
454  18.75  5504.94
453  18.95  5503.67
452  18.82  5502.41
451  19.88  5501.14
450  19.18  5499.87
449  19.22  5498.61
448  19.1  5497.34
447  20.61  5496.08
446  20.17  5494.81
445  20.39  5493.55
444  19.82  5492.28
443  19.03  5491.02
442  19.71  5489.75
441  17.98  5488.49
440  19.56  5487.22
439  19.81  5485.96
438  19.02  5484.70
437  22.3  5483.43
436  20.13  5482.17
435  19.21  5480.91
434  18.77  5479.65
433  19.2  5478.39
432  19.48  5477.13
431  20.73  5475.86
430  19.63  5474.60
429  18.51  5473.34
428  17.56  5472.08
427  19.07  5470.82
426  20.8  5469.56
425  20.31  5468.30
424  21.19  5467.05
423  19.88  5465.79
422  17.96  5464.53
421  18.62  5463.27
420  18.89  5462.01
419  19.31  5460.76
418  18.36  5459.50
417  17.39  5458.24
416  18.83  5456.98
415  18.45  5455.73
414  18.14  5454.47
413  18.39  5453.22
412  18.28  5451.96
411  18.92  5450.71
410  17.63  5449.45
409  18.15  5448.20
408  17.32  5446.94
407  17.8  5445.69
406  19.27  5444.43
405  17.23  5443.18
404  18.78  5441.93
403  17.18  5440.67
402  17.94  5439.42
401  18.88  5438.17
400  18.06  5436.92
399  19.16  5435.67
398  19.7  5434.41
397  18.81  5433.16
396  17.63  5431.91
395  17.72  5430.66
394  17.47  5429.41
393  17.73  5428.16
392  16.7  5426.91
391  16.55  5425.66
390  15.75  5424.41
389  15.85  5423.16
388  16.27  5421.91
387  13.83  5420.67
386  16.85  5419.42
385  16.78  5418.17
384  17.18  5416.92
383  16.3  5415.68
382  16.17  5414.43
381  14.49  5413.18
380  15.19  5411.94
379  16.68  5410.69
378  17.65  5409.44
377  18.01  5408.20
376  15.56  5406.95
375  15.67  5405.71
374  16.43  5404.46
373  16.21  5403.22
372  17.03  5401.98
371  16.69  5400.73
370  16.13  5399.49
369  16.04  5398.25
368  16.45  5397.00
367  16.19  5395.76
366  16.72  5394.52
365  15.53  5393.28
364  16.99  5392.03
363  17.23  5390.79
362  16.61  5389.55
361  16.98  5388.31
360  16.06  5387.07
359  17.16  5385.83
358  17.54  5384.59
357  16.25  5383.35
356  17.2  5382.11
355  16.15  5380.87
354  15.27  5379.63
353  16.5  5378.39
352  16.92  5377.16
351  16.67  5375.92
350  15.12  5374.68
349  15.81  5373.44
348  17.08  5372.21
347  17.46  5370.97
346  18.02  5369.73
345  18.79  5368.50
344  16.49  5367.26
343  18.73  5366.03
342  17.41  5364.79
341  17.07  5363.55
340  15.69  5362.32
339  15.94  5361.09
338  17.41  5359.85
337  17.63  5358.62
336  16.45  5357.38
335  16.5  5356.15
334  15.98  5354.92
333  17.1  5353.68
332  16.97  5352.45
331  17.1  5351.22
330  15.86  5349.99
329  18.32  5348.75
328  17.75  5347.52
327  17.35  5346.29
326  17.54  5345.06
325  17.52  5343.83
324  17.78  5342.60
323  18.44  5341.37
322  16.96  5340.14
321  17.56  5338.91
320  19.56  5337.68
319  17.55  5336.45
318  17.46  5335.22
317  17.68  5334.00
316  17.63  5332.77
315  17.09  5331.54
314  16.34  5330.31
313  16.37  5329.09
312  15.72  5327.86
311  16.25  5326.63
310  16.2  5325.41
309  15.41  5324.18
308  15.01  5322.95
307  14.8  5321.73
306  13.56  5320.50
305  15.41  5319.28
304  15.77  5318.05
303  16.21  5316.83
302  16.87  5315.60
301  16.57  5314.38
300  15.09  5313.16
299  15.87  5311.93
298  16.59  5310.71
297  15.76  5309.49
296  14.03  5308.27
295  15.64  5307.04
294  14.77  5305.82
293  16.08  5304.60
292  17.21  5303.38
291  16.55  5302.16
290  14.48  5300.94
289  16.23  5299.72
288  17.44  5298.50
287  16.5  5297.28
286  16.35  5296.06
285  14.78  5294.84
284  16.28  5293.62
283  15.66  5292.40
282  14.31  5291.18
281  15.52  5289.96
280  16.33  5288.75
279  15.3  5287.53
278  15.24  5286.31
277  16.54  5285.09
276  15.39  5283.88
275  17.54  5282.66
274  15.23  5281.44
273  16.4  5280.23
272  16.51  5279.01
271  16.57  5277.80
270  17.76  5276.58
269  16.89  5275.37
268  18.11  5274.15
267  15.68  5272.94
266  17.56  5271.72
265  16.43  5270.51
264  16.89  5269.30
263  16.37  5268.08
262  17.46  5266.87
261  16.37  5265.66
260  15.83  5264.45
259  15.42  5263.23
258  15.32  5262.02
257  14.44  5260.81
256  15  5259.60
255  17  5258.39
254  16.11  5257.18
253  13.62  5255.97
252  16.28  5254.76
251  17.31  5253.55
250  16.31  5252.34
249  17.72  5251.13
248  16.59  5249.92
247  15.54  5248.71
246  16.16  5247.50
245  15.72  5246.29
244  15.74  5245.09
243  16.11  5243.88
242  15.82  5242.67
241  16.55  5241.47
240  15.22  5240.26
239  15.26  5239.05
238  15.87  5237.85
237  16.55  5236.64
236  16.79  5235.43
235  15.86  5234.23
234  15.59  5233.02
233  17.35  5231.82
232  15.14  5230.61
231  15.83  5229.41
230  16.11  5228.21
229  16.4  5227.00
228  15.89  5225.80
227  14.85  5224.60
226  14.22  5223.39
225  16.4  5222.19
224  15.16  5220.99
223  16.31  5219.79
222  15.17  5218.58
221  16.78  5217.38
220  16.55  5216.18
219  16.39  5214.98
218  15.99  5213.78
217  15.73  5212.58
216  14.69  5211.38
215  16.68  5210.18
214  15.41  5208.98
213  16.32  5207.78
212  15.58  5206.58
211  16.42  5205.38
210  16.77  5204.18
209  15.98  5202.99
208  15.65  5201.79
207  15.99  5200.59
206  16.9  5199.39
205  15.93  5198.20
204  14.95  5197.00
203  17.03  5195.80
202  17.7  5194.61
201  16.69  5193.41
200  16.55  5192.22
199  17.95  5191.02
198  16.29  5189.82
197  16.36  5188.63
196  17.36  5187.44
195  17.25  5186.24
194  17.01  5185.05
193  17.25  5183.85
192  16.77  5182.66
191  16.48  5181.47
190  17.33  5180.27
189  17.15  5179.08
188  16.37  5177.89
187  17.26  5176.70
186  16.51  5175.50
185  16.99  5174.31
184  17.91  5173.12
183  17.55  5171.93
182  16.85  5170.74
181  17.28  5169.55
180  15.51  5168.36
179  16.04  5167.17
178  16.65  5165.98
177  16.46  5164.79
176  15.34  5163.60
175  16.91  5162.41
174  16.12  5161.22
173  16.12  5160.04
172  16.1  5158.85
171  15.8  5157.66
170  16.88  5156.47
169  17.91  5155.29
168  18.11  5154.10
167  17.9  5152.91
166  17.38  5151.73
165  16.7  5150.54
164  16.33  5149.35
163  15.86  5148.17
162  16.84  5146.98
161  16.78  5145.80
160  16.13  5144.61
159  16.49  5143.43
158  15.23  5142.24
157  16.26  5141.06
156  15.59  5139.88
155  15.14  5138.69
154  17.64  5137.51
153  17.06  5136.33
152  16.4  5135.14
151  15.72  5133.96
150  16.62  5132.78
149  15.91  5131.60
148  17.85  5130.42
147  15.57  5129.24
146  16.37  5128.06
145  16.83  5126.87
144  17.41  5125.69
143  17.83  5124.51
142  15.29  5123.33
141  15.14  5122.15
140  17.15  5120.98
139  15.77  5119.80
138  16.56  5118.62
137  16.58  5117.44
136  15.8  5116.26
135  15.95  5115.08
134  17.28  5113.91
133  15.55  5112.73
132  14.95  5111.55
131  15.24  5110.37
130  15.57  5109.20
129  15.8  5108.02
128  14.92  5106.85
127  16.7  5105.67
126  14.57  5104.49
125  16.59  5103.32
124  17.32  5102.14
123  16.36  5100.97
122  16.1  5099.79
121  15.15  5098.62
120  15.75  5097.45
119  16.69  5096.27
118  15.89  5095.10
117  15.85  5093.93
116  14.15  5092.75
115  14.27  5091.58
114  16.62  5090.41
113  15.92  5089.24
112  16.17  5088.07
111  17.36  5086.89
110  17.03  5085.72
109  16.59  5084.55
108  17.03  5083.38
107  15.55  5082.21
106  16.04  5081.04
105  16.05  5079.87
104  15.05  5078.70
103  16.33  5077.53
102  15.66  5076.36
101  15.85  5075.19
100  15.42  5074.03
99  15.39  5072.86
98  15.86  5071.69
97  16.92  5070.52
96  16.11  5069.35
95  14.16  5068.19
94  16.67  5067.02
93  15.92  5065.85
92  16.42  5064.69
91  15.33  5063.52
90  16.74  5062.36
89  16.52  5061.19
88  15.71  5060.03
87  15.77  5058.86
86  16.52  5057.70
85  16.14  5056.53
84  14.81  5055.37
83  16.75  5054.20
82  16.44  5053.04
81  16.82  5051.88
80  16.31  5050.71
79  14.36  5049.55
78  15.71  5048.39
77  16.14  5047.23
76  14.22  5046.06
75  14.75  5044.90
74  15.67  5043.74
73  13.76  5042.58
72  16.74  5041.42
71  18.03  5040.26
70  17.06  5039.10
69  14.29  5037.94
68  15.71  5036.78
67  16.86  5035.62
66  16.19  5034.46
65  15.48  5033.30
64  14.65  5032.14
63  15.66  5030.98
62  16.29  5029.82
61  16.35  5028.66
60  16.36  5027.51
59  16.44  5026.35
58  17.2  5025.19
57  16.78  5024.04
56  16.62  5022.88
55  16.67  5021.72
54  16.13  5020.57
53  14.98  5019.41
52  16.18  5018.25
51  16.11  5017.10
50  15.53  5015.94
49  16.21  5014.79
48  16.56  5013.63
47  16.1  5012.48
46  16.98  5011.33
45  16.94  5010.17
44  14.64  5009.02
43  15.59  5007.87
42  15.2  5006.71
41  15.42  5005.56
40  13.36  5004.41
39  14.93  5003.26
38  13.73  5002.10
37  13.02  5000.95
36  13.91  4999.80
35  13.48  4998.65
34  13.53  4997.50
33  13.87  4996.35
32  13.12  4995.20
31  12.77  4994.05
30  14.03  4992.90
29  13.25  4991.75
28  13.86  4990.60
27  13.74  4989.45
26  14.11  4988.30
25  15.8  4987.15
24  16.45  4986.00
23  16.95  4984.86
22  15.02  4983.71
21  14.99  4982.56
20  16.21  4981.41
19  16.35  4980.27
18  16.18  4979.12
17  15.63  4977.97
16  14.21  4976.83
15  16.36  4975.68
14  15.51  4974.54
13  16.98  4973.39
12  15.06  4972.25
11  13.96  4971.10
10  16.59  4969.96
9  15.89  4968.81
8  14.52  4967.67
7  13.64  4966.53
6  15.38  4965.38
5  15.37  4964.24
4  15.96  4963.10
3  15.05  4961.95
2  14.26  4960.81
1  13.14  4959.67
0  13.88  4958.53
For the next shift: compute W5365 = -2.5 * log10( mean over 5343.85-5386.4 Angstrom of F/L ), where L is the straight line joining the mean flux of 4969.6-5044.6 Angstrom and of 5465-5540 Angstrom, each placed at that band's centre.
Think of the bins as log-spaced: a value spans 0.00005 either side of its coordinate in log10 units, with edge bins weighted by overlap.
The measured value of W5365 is 0.051 mag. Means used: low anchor 15.4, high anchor 18.6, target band 16.9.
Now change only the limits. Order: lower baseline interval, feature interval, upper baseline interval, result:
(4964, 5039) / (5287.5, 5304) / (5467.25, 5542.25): 0.08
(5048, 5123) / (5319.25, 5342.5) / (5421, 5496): 0.07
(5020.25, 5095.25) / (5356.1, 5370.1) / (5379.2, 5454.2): -0.02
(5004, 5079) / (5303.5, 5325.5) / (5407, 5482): 0.12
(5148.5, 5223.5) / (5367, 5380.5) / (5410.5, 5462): 0.03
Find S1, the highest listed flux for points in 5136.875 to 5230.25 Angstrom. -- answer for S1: 18.11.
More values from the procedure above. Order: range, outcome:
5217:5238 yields 17.35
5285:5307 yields 17.44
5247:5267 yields 17.72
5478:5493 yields 22.3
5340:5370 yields 18.79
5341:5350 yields 18.44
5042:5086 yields 17.03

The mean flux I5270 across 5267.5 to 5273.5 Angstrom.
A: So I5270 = 16.6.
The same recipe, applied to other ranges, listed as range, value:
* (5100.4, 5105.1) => 16.2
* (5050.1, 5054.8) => 16.5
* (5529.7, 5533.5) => 17.8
